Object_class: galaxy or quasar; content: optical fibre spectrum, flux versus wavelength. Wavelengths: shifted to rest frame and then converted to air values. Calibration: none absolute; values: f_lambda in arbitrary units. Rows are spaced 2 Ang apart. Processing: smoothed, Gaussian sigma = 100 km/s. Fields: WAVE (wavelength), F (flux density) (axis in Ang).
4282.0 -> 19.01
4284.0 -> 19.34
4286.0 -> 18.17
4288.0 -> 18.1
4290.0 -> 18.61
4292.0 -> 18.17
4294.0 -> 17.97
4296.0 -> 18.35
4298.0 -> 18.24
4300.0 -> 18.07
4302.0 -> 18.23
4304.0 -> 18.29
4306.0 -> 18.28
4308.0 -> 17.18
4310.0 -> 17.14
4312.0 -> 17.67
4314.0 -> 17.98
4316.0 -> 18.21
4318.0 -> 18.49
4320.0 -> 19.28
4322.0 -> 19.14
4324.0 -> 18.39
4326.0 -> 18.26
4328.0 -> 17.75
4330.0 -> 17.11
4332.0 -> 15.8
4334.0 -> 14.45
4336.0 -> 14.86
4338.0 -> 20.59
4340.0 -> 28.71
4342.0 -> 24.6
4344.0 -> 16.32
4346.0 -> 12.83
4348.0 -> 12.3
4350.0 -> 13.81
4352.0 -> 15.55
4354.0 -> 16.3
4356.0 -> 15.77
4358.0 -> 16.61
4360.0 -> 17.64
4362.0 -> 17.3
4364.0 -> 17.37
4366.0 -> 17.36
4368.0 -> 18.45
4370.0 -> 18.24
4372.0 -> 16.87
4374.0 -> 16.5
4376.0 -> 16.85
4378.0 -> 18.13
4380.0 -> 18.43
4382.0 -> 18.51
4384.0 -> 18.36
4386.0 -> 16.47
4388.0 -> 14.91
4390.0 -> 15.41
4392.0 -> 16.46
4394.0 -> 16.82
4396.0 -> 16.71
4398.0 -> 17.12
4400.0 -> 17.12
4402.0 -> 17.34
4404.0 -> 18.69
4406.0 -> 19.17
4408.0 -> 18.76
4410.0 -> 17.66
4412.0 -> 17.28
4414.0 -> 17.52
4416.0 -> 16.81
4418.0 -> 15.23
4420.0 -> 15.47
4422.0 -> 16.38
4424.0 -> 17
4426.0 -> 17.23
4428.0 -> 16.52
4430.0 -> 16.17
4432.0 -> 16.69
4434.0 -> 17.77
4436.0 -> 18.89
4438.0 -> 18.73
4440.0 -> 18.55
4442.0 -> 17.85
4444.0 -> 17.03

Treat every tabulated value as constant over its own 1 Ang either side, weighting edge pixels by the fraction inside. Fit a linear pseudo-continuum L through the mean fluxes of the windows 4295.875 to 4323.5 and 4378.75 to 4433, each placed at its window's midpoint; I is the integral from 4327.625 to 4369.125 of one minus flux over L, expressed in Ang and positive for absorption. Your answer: 1.2 Ang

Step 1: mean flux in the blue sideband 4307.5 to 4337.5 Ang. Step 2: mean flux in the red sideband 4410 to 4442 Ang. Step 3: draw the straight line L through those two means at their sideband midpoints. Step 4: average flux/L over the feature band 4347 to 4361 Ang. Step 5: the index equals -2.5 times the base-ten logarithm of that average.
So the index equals 0.13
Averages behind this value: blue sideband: 17.5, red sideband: 17.1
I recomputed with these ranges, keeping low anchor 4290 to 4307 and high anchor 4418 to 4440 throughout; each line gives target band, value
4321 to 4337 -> 0.9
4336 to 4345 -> -1.9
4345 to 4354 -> 1.9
